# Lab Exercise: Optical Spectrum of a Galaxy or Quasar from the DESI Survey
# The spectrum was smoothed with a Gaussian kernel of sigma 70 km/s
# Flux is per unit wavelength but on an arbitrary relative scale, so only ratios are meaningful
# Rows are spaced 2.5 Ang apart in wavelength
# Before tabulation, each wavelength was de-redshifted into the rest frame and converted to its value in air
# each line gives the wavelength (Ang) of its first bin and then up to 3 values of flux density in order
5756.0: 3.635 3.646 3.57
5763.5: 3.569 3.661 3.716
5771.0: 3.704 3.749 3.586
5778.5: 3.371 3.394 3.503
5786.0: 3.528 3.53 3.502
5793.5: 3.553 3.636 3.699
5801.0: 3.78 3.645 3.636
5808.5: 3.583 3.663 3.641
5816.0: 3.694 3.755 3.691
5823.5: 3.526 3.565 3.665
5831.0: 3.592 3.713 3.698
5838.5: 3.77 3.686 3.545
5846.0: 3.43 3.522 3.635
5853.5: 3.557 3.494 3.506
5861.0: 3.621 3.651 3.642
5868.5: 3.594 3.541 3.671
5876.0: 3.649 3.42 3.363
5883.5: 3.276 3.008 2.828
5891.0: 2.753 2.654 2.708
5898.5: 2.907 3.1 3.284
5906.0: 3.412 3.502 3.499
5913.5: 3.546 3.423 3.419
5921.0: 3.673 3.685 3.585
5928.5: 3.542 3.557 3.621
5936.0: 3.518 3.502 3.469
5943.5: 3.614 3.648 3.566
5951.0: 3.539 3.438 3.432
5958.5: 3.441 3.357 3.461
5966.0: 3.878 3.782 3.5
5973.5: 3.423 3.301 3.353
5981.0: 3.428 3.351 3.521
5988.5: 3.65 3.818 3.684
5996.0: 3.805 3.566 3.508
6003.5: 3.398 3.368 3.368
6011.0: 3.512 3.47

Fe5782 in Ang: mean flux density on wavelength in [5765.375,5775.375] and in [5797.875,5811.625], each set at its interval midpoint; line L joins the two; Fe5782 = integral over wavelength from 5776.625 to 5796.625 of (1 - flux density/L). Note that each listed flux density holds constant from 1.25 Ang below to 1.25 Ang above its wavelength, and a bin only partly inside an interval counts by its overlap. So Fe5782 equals 1.0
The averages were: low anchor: 3.7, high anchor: 3.67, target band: 3.5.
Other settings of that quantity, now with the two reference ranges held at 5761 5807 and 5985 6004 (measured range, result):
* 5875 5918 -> 4.96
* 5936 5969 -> 0.73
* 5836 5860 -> 0.19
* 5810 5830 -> -0.26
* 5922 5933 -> 0.07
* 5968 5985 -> 0.90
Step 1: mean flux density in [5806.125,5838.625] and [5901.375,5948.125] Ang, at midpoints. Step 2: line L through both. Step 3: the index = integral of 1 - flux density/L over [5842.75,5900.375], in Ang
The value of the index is 3.99 Ang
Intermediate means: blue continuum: 3.65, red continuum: 3.52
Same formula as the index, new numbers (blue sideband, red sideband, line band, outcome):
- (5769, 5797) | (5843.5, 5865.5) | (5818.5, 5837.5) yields -0.49 Ang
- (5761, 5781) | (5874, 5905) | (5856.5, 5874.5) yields -2.25 Ang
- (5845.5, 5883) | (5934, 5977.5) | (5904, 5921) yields 0.30 Ang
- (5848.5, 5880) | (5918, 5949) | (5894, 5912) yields 2.01 Ang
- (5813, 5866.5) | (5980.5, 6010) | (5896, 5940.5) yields 1.77 Ang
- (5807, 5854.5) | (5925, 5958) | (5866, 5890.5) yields 1.52 Ang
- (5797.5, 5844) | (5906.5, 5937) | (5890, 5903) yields 2.62 Ang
